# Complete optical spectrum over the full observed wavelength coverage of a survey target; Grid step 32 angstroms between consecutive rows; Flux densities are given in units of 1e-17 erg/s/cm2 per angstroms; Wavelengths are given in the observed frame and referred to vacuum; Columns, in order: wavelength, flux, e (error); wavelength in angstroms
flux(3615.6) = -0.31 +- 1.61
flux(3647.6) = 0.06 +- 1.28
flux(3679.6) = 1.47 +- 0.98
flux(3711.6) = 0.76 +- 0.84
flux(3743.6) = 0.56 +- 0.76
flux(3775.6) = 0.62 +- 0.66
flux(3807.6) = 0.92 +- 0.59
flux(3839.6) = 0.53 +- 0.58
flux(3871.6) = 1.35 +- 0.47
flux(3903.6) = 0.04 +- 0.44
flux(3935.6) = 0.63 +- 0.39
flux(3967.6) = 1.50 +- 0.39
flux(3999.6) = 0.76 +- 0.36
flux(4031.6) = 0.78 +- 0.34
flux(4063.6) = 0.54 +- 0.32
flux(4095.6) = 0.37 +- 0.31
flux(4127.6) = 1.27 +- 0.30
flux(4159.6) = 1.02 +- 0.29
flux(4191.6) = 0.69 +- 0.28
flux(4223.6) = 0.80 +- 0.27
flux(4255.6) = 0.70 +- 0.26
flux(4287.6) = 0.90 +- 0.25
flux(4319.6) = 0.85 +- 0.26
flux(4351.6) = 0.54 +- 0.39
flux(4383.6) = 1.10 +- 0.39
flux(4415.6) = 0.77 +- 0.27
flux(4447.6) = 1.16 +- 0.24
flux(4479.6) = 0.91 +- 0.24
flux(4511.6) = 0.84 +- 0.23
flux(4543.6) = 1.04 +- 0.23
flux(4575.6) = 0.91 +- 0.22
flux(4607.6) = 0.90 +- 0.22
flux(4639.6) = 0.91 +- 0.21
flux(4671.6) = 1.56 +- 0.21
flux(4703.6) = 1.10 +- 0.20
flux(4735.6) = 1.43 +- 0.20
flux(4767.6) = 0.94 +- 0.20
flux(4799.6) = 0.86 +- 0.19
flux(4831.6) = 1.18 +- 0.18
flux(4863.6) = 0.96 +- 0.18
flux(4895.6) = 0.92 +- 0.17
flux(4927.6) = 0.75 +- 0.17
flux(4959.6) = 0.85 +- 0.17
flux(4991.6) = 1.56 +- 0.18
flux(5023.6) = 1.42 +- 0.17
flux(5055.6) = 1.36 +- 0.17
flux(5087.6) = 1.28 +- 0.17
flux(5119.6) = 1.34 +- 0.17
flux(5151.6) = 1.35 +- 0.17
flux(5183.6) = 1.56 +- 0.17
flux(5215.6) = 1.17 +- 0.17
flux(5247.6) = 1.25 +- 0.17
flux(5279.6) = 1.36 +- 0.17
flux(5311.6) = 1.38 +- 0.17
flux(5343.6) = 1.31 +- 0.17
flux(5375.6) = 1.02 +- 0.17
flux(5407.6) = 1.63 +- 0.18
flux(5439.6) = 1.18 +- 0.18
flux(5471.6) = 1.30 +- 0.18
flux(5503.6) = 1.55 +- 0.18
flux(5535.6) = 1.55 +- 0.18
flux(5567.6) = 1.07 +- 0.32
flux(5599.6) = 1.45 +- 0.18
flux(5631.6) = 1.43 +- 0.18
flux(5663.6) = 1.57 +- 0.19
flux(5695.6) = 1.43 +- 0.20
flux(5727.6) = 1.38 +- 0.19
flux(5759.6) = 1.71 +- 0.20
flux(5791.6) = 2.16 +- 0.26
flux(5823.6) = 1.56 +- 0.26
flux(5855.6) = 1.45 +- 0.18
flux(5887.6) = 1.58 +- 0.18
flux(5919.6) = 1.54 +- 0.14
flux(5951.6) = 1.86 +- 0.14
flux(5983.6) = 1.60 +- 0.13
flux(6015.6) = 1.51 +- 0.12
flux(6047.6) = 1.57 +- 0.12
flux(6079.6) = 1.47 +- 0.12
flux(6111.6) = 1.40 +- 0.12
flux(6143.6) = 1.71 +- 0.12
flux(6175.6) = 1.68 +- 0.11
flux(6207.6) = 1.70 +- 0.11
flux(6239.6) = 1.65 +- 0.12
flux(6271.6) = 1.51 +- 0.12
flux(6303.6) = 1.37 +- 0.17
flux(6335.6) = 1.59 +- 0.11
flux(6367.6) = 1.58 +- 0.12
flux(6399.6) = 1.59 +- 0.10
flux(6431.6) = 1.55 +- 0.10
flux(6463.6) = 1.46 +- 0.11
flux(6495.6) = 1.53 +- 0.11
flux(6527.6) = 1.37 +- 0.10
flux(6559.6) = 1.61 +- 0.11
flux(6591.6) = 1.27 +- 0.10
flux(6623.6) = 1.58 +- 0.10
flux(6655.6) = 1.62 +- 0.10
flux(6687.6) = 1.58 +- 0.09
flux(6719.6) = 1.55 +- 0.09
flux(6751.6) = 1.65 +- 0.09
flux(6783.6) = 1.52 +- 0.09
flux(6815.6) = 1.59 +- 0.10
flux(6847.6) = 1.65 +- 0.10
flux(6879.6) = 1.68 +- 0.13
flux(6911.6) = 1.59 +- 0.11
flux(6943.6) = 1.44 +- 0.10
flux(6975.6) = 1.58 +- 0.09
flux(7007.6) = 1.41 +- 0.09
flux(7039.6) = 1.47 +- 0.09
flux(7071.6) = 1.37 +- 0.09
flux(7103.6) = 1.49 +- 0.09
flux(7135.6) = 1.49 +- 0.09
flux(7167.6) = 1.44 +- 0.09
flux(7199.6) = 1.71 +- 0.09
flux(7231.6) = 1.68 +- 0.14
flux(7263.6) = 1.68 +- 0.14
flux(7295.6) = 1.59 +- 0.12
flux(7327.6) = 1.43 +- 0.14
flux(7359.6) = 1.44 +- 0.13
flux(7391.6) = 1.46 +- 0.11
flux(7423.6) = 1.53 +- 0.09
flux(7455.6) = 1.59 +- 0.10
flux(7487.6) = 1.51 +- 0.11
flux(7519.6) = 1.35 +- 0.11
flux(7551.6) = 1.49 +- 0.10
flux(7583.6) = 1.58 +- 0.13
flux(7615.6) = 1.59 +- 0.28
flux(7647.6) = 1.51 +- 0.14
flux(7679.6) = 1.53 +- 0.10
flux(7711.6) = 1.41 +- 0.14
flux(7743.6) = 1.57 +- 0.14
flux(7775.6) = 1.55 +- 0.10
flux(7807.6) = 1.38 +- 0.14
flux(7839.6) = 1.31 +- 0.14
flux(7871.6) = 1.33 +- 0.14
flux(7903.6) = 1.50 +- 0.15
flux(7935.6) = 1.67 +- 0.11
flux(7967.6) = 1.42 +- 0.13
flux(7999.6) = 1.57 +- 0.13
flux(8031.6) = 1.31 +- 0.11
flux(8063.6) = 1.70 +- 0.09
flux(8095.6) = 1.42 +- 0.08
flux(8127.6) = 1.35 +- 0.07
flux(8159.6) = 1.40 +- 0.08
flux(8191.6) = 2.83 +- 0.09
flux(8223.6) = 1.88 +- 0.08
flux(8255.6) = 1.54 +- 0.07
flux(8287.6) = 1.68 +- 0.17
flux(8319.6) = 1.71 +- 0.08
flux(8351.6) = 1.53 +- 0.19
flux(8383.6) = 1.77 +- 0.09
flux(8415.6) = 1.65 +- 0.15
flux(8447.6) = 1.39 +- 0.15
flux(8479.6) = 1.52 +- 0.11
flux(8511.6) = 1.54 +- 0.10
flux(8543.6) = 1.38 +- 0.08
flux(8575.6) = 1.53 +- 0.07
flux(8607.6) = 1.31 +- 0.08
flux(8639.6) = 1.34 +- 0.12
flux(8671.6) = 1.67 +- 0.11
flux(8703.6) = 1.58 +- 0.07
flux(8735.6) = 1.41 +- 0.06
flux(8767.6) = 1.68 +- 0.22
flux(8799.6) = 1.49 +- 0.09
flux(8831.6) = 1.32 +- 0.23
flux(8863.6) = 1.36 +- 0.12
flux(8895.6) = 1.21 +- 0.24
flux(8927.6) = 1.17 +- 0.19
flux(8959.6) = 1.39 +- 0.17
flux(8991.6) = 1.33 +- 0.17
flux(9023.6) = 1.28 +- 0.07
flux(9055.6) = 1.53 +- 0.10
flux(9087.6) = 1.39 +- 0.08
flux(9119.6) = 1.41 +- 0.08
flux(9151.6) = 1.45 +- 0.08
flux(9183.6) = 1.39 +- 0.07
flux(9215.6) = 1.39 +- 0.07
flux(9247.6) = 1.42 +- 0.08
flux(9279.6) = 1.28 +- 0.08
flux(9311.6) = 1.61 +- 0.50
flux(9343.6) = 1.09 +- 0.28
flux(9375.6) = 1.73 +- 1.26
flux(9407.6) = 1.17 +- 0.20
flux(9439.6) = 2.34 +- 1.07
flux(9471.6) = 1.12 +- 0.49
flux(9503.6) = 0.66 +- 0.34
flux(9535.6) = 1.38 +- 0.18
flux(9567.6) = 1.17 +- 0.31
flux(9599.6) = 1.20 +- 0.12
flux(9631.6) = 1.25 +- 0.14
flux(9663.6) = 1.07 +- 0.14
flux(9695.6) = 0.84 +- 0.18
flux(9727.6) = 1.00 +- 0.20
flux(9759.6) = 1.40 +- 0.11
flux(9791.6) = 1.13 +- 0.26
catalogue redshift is 0.249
